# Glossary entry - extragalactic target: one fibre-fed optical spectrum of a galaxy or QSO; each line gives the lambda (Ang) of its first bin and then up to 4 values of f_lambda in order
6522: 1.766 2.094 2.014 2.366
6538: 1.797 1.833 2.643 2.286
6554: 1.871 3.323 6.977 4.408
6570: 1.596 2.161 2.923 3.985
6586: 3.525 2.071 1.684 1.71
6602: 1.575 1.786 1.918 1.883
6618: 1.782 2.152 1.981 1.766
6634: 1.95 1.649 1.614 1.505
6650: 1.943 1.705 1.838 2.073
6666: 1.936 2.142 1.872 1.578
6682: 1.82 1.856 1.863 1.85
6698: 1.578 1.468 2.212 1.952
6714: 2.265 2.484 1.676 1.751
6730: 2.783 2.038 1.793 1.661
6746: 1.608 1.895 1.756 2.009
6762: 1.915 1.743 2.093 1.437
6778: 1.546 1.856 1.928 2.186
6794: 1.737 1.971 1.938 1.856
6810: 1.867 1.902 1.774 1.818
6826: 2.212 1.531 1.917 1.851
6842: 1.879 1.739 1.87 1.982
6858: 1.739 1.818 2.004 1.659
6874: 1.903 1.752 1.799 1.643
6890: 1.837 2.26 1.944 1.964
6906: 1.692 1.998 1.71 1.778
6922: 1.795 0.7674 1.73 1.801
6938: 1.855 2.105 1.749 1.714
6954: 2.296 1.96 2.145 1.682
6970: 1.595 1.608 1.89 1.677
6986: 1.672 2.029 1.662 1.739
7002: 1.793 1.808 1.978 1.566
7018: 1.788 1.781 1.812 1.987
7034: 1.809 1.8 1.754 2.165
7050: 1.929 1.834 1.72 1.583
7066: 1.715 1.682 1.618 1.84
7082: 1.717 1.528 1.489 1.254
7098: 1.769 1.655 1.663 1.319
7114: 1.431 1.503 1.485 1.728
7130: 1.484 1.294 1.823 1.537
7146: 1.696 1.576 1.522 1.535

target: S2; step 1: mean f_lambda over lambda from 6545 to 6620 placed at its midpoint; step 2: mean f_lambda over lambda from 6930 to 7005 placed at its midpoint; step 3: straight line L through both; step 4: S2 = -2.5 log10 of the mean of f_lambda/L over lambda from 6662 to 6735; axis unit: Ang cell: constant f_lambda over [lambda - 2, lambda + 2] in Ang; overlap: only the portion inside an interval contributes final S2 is 0.22 mag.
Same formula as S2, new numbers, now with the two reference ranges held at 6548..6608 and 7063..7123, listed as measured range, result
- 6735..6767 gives 0.30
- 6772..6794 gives 0.28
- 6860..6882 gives 0.15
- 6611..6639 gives 0.38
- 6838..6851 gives 0.18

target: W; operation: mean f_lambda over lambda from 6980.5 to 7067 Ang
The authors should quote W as 1.8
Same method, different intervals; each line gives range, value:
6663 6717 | 1.89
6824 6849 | 1.86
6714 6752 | 1.98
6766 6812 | 1.85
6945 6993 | 1.83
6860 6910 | 1.86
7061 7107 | 1.63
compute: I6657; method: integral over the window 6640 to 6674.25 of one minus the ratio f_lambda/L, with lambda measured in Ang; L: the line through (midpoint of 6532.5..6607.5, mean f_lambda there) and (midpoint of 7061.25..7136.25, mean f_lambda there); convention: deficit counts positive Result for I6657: 8.8 Ang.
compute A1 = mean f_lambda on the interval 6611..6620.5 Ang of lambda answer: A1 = 1.86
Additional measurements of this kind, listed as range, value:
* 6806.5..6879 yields 1.85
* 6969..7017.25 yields 1.76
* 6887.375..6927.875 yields 1.78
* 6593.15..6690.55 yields 1.82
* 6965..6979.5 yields 1.69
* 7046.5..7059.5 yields 1.87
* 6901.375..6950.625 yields 1.74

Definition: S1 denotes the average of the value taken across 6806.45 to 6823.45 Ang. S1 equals 1.84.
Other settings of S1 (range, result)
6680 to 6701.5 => 1.77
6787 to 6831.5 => 1.9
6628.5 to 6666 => 1.79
